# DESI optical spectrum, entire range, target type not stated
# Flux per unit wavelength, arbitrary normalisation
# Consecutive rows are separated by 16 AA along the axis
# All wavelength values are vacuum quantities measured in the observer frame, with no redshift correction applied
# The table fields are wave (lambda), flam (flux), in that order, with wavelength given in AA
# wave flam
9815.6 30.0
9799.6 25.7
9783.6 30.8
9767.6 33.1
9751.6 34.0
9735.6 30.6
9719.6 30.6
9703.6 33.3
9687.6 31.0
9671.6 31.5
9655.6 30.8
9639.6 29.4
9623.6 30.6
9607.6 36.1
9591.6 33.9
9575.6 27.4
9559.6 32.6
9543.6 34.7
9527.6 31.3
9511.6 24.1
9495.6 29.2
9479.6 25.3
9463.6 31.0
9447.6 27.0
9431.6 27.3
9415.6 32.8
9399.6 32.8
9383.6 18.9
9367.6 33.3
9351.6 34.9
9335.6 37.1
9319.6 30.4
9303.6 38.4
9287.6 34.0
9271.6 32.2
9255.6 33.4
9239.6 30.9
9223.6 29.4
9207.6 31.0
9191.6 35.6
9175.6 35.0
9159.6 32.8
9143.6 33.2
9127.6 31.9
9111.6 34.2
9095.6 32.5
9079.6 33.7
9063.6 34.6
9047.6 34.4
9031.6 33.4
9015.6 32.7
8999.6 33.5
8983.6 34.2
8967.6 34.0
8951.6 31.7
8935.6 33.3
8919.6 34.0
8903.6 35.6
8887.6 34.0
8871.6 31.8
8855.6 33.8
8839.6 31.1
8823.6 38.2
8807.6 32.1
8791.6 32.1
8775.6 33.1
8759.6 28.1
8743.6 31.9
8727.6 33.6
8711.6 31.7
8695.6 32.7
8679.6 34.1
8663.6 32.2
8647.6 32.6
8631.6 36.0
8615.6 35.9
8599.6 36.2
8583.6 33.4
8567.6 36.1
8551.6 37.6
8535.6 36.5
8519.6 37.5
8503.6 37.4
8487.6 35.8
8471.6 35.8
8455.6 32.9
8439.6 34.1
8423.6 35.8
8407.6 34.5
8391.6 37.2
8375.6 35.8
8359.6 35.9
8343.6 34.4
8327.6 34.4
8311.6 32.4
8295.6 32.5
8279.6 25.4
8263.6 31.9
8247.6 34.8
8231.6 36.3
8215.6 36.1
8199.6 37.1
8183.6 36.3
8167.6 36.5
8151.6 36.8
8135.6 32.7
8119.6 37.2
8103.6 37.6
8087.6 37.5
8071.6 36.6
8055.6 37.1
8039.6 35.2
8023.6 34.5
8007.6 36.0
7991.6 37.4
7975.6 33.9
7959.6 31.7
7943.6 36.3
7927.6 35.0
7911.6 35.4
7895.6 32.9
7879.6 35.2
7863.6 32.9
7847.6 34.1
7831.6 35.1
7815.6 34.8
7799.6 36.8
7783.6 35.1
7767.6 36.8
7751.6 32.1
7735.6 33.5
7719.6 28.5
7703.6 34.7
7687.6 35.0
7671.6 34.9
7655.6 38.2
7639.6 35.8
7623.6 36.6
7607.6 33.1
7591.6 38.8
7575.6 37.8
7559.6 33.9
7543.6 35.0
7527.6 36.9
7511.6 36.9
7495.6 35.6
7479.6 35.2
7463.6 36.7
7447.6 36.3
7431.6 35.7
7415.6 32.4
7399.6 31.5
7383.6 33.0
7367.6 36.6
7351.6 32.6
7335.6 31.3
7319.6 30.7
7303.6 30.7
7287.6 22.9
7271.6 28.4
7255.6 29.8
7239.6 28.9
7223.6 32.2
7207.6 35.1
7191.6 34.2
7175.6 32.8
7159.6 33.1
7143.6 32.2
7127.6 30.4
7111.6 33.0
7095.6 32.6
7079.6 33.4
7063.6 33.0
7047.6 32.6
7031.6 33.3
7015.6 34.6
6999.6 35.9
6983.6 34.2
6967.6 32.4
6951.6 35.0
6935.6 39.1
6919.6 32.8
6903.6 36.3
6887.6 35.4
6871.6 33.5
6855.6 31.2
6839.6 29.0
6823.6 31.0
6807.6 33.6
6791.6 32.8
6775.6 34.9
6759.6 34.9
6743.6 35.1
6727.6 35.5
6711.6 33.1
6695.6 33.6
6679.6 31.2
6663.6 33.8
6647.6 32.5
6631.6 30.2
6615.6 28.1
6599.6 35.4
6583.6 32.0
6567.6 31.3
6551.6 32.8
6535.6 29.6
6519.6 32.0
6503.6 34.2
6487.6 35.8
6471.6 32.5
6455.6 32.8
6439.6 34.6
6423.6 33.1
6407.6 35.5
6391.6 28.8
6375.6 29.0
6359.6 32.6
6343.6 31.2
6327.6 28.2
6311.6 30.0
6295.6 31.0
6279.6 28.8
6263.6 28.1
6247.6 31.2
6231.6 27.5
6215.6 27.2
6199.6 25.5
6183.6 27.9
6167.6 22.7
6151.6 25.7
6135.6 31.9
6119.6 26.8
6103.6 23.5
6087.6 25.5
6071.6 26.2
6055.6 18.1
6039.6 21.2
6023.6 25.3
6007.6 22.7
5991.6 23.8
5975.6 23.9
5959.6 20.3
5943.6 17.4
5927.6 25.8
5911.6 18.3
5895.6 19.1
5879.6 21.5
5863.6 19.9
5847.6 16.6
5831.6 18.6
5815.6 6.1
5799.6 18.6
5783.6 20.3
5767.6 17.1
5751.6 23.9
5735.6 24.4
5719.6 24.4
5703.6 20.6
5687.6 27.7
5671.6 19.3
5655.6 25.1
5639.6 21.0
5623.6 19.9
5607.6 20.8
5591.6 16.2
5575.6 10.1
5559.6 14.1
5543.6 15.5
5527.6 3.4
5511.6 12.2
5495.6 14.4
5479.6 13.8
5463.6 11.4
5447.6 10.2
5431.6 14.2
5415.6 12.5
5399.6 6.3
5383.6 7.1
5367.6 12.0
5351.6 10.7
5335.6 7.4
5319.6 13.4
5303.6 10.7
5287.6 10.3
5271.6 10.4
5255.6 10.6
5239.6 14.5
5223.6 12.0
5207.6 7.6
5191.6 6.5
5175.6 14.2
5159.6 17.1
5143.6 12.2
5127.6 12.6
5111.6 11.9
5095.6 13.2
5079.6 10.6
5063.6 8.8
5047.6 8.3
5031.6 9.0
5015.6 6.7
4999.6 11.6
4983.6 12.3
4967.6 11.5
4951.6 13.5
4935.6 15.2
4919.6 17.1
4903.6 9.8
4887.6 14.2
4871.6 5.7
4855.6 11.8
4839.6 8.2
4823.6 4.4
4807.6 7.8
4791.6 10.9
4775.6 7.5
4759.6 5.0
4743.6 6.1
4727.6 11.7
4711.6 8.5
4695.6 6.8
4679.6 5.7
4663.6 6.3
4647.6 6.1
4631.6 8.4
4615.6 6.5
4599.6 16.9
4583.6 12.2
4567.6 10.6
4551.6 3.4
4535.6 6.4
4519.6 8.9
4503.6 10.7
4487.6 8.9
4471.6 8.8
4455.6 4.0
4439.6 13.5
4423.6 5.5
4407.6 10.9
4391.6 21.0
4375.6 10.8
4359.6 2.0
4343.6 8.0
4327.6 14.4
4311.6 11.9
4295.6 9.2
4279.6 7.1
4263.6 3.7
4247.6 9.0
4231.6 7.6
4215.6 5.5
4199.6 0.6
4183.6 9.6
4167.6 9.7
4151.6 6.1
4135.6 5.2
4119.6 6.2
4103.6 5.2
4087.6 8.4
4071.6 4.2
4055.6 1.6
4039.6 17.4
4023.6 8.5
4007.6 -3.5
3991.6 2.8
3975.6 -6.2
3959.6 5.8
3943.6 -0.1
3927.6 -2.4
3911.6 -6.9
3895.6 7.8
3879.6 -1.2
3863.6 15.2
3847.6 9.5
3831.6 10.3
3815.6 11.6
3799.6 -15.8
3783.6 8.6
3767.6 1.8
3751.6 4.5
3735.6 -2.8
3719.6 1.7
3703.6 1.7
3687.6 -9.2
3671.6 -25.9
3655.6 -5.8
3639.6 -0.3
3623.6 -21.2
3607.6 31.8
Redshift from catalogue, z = 0.41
